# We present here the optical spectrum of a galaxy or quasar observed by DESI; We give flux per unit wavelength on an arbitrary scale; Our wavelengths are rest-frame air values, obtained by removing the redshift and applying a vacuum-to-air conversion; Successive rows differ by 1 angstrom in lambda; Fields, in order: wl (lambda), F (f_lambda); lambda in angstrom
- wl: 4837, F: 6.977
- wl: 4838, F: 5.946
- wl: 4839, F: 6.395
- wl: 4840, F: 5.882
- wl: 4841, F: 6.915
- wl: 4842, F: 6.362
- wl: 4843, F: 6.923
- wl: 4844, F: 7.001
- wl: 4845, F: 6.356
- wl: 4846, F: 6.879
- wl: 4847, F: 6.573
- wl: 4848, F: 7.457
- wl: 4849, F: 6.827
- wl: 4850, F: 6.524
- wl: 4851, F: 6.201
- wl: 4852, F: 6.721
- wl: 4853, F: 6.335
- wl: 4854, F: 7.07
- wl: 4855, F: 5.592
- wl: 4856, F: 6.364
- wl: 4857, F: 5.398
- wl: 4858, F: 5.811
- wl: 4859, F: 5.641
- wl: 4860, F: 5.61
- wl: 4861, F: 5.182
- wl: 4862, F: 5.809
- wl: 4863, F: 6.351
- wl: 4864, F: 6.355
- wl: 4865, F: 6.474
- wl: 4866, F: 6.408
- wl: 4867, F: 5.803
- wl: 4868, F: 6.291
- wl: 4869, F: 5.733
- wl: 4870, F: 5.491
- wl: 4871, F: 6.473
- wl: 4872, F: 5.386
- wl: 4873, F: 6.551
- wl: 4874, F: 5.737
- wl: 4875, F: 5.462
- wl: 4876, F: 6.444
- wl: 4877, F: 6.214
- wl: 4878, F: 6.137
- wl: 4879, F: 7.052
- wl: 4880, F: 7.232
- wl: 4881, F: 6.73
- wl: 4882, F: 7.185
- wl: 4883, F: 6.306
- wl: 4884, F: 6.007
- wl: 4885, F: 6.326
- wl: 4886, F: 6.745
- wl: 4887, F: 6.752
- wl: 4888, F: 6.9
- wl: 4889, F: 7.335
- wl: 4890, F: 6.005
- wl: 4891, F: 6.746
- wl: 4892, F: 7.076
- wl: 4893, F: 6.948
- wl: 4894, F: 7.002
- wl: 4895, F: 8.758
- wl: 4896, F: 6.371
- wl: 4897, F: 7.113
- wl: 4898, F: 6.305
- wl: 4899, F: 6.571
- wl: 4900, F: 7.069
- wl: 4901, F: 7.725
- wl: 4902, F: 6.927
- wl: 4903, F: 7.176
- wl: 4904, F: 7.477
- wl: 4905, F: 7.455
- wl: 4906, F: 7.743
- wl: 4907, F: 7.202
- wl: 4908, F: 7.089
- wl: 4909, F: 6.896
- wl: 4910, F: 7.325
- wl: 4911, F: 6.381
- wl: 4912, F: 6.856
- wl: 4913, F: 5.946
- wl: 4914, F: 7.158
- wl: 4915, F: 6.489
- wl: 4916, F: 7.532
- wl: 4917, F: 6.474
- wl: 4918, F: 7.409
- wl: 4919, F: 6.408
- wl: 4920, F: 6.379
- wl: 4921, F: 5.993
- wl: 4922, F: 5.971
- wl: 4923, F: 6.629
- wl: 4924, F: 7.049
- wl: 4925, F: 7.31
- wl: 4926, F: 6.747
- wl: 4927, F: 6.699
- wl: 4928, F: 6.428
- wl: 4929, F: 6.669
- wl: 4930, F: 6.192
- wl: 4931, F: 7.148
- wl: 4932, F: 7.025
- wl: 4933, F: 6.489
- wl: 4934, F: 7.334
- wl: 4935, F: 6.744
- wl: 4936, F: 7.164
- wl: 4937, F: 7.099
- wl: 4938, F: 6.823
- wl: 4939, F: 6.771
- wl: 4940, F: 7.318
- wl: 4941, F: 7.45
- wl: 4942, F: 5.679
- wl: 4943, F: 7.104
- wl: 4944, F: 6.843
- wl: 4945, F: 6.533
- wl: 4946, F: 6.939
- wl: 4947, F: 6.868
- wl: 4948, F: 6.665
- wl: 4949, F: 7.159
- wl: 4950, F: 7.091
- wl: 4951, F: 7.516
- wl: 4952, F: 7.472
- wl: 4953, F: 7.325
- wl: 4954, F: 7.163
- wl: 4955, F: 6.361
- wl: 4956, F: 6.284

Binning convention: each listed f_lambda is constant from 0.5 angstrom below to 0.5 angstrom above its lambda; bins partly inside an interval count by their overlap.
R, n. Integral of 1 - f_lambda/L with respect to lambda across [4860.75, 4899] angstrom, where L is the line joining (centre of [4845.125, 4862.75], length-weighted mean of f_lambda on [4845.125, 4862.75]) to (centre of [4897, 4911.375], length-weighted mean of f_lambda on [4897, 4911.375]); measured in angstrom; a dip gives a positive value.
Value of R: 1.3 angstrom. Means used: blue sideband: 6.24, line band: 6.46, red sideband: 7.1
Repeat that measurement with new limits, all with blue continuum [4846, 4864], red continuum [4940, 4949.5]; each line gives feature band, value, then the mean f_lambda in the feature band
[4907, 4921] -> -0.3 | 6.78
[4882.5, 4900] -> -0.9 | 6.79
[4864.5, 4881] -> 0.4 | 6.2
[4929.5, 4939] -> -0.2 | 6.88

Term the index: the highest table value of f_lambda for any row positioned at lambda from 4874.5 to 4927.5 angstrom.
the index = 8.758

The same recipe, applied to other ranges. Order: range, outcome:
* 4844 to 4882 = 7.457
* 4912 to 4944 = 7.532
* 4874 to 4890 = 7.335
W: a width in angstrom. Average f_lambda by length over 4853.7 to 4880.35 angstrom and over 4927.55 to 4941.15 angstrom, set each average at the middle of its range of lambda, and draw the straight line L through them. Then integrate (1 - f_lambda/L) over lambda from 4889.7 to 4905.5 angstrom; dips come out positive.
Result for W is -1.5 angstrom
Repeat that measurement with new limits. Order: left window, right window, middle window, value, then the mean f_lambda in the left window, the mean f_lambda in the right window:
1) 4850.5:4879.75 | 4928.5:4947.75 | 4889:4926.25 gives -2.2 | 6.08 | 6.85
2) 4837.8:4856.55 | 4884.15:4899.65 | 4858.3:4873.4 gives 1.6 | 6.55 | 6.85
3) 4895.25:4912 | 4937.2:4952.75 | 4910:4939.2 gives 1.1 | 7.07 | 6.96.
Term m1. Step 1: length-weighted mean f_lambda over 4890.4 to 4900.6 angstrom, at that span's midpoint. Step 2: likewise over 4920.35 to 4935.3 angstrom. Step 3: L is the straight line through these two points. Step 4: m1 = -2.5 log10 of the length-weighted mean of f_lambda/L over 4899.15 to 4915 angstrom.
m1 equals -0.03 mag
